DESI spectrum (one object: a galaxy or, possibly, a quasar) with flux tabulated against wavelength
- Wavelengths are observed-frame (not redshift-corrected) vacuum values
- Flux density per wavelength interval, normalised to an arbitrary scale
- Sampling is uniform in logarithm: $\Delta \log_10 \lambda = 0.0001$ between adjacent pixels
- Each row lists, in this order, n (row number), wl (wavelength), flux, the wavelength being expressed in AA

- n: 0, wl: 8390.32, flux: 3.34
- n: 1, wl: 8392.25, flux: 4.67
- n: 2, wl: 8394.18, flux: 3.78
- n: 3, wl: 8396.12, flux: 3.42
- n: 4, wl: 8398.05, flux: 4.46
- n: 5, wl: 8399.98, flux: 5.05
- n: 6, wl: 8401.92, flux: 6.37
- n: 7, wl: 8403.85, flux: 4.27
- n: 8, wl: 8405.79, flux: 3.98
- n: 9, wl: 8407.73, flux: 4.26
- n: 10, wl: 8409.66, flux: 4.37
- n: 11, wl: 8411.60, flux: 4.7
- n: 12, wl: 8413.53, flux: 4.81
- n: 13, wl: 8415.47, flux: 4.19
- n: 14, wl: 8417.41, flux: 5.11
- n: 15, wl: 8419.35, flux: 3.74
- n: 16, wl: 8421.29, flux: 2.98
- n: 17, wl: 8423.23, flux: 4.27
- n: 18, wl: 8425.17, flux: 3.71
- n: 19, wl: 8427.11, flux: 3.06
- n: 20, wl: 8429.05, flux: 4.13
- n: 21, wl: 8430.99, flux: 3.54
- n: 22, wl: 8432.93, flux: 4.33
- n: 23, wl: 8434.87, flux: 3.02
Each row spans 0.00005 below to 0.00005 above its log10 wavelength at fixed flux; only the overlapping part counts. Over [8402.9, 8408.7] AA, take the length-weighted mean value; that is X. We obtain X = 4.17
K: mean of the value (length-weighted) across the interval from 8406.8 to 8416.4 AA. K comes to 4.47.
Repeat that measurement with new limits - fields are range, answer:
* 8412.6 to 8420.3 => 4.46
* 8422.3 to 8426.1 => 3.99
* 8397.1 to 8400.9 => 4.76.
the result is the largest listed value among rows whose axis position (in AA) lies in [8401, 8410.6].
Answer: 6.37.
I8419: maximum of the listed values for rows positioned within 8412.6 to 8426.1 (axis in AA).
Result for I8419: 5.11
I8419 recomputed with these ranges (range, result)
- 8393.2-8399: 4.46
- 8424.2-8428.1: 3.71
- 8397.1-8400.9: 5.05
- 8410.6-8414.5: 4.81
